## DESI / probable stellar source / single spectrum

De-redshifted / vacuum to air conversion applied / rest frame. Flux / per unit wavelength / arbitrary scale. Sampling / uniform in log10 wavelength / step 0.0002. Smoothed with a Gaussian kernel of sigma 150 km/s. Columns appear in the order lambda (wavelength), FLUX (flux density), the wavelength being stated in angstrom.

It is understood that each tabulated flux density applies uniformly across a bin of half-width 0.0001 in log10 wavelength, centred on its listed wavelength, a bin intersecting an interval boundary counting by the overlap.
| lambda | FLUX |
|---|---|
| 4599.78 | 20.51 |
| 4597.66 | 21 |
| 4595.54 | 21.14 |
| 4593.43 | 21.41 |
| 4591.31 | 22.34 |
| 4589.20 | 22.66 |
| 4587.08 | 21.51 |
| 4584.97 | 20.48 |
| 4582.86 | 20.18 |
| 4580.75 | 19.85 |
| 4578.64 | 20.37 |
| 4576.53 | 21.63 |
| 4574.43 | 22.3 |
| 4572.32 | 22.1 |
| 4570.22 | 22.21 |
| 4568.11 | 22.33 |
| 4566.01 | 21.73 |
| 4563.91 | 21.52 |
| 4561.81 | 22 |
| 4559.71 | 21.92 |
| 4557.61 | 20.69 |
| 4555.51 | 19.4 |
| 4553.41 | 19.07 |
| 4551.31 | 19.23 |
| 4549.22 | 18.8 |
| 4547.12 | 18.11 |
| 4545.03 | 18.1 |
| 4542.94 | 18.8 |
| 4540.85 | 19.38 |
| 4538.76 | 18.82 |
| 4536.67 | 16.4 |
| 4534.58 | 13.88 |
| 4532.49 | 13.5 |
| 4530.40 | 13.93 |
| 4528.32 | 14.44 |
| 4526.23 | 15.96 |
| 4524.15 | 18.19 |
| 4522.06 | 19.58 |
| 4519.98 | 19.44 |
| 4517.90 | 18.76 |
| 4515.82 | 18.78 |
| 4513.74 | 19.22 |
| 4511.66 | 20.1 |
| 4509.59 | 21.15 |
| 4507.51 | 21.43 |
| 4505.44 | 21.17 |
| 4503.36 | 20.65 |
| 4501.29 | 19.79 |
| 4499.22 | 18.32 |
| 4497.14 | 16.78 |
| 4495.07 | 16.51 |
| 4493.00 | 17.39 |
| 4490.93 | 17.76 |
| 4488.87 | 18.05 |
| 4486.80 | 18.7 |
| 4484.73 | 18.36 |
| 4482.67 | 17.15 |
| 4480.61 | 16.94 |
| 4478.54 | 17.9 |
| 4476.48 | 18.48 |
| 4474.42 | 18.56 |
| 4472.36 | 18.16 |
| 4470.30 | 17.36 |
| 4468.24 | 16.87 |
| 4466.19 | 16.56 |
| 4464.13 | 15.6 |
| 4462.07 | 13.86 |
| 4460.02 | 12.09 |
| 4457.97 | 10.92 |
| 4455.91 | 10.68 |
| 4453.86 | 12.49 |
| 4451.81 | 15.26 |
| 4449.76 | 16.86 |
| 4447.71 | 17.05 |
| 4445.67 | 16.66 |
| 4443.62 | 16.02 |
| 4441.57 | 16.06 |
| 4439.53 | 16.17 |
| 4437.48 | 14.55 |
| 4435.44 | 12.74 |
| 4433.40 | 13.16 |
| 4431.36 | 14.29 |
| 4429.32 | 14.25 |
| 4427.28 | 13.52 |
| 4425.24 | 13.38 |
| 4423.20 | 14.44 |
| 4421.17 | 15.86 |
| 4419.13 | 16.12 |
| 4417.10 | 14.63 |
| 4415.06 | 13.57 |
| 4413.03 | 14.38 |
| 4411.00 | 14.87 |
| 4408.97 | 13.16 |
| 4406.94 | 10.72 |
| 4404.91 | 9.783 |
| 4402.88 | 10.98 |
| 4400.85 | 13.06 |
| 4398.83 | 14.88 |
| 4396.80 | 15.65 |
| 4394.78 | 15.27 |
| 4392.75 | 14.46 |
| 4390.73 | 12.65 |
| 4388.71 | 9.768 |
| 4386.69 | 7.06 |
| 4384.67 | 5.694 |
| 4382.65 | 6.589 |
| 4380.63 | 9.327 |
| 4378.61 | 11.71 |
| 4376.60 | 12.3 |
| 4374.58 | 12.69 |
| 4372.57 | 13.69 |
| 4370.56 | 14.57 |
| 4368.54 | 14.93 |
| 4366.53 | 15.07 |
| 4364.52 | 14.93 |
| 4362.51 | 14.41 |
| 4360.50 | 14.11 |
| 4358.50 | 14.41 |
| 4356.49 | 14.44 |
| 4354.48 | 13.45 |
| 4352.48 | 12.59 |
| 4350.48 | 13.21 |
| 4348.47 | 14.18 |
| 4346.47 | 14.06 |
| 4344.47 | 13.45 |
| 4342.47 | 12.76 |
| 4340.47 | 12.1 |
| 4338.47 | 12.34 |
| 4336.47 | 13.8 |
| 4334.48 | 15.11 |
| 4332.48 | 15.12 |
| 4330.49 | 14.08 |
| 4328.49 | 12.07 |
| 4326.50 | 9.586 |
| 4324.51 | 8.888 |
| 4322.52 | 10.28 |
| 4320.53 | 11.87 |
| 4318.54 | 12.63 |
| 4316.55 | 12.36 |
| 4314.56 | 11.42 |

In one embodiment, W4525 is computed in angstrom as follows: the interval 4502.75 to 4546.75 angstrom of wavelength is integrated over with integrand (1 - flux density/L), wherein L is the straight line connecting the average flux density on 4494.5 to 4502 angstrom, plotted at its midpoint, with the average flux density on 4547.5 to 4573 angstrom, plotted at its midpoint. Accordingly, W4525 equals 2.08 angstrom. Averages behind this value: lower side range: 17.8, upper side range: 20.8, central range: 18.1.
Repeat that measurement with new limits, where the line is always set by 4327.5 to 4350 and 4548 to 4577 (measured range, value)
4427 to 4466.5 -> 6.3 angstrom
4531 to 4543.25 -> 2.2 angstrom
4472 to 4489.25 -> 0.3 angstrom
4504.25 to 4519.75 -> -0.6 angstrom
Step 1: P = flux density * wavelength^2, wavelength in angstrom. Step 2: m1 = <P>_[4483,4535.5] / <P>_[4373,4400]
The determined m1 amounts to 1.7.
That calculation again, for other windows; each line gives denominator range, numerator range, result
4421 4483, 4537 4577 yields 1.40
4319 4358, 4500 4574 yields 1.64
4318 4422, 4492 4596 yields 1.64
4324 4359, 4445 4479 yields 1.25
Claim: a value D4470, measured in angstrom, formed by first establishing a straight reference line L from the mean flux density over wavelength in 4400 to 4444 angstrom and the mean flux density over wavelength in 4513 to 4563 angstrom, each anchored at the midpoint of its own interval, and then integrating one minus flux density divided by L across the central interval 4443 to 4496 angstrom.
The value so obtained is -1.98 angstrom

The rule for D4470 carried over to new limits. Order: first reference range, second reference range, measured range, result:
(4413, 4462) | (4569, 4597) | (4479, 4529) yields -2.8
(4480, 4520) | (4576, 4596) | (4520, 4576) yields 3.3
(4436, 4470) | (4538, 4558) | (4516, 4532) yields 0.7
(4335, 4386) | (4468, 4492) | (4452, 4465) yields 3.2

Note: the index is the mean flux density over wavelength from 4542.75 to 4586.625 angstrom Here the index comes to 20.6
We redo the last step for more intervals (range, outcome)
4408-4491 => 15.4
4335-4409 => 12.7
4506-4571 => 18.9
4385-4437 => 13.2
